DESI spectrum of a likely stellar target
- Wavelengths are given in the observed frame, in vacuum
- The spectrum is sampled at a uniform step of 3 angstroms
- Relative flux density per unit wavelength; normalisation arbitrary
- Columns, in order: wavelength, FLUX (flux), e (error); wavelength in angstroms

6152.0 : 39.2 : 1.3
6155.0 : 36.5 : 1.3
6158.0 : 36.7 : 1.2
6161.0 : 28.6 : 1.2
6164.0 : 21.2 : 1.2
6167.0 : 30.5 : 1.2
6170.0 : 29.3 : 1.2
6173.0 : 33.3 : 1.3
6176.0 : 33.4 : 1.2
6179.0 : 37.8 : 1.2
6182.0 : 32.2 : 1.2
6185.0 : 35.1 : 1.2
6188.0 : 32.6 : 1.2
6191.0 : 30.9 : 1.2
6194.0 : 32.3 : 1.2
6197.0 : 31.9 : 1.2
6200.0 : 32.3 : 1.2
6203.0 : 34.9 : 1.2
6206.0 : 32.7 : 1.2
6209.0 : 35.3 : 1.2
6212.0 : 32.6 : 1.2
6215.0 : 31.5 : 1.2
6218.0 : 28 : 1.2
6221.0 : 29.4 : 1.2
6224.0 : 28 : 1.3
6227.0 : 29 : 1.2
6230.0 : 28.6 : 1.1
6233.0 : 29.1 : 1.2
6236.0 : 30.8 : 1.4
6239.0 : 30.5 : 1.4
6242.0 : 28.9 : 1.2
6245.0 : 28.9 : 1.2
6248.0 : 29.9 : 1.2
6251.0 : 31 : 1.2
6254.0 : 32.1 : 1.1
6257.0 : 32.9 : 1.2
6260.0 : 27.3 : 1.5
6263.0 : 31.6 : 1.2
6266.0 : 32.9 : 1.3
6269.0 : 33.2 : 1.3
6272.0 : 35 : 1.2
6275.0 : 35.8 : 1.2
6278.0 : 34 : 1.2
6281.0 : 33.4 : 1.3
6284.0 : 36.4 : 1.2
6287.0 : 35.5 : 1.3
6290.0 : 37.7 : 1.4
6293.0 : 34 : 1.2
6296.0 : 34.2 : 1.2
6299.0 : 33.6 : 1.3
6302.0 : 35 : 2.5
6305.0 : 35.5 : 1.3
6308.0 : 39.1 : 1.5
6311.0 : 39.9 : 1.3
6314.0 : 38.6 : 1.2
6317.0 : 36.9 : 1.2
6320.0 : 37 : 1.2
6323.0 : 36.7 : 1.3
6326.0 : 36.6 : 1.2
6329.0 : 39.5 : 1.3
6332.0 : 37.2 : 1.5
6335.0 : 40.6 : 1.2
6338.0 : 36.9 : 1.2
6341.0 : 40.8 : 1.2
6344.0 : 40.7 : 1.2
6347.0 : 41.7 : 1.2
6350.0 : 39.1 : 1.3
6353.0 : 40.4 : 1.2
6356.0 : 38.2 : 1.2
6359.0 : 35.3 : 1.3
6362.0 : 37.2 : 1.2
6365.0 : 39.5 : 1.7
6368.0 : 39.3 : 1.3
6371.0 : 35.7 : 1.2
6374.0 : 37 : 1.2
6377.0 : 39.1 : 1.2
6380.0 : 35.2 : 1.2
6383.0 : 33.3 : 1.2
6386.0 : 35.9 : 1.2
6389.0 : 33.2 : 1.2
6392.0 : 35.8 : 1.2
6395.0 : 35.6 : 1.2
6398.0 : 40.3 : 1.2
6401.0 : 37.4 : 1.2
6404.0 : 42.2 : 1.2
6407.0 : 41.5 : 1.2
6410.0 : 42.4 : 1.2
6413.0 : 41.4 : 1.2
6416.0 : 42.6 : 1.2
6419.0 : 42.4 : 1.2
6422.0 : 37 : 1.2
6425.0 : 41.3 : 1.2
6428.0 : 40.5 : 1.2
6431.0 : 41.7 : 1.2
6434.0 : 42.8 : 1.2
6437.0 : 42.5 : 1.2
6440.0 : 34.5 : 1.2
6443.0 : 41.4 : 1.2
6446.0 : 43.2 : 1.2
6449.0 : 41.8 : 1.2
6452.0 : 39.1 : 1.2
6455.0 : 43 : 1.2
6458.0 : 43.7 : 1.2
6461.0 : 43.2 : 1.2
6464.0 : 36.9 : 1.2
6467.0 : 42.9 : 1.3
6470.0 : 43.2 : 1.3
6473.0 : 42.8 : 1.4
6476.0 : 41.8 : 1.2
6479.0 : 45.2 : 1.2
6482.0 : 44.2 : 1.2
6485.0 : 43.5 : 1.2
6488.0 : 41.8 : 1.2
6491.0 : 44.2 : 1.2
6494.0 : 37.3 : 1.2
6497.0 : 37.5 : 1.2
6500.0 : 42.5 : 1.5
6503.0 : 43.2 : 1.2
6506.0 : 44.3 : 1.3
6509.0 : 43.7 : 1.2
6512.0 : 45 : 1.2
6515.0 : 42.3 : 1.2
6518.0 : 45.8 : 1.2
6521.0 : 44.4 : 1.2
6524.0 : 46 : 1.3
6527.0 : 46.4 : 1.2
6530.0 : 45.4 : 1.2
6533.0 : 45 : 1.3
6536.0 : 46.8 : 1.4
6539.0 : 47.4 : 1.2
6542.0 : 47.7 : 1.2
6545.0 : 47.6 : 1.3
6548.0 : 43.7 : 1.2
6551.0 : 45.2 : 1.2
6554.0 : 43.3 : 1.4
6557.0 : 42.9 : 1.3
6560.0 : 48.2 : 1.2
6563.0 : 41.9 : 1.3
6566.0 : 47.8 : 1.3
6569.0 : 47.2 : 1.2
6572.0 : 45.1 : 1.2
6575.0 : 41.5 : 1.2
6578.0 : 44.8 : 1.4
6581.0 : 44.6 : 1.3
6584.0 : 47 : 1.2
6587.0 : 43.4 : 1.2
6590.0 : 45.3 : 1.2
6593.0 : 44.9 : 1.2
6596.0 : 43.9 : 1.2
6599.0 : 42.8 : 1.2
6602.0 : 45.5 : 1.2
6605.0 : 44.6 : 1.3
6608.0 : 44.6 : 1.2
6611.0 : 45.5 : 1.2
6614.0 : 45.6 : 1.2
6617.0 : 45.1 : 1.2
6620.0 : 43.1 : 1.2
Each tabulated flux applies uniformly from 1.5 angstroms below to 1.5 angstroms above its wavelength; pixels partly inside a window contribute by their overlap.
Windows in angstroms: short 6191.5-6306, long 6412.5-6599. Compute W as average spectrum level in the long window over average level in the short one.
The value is 1.35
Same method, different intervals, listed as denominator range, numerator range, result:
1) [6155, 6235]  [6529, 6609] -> 1.43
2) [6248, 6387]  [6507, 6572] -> 1.25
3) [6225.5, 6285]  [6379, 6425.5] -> 1.22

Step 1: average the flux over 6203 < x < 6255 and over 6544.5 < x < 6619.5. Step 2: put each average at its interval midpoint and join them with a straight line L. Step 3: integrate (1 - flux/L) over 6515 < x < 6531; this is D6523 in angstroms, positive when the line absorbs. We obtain -1.1 angstroms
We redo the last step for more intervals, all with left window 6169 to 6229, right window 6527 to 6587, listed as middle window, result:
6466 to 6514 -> 0.2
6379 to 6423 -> 1.3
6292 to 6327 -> -0.2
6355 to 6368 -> 0.1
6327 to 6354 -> -1.6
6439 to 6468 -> 0.4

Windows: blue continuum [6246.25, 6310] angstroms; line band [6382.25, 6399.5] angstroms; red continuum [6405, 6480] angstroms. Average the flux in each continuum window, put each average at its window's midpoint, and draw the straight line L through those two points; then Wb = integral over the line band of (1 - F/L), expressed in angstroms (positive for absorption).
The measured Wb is 1.5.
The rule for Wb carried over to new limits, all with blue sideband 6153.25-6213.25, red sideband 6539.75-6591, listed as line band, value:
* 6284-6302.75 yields 0.5 angstroms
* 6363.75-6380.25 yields 0.4 angstroms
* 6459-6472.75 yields 0.0 angstroms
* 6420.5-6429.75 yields 0.2 angstroms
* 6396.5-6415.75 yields -0.5 angstroms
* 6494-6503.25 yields 0.6 angstroms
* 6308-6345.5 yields -1.2 angstroms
